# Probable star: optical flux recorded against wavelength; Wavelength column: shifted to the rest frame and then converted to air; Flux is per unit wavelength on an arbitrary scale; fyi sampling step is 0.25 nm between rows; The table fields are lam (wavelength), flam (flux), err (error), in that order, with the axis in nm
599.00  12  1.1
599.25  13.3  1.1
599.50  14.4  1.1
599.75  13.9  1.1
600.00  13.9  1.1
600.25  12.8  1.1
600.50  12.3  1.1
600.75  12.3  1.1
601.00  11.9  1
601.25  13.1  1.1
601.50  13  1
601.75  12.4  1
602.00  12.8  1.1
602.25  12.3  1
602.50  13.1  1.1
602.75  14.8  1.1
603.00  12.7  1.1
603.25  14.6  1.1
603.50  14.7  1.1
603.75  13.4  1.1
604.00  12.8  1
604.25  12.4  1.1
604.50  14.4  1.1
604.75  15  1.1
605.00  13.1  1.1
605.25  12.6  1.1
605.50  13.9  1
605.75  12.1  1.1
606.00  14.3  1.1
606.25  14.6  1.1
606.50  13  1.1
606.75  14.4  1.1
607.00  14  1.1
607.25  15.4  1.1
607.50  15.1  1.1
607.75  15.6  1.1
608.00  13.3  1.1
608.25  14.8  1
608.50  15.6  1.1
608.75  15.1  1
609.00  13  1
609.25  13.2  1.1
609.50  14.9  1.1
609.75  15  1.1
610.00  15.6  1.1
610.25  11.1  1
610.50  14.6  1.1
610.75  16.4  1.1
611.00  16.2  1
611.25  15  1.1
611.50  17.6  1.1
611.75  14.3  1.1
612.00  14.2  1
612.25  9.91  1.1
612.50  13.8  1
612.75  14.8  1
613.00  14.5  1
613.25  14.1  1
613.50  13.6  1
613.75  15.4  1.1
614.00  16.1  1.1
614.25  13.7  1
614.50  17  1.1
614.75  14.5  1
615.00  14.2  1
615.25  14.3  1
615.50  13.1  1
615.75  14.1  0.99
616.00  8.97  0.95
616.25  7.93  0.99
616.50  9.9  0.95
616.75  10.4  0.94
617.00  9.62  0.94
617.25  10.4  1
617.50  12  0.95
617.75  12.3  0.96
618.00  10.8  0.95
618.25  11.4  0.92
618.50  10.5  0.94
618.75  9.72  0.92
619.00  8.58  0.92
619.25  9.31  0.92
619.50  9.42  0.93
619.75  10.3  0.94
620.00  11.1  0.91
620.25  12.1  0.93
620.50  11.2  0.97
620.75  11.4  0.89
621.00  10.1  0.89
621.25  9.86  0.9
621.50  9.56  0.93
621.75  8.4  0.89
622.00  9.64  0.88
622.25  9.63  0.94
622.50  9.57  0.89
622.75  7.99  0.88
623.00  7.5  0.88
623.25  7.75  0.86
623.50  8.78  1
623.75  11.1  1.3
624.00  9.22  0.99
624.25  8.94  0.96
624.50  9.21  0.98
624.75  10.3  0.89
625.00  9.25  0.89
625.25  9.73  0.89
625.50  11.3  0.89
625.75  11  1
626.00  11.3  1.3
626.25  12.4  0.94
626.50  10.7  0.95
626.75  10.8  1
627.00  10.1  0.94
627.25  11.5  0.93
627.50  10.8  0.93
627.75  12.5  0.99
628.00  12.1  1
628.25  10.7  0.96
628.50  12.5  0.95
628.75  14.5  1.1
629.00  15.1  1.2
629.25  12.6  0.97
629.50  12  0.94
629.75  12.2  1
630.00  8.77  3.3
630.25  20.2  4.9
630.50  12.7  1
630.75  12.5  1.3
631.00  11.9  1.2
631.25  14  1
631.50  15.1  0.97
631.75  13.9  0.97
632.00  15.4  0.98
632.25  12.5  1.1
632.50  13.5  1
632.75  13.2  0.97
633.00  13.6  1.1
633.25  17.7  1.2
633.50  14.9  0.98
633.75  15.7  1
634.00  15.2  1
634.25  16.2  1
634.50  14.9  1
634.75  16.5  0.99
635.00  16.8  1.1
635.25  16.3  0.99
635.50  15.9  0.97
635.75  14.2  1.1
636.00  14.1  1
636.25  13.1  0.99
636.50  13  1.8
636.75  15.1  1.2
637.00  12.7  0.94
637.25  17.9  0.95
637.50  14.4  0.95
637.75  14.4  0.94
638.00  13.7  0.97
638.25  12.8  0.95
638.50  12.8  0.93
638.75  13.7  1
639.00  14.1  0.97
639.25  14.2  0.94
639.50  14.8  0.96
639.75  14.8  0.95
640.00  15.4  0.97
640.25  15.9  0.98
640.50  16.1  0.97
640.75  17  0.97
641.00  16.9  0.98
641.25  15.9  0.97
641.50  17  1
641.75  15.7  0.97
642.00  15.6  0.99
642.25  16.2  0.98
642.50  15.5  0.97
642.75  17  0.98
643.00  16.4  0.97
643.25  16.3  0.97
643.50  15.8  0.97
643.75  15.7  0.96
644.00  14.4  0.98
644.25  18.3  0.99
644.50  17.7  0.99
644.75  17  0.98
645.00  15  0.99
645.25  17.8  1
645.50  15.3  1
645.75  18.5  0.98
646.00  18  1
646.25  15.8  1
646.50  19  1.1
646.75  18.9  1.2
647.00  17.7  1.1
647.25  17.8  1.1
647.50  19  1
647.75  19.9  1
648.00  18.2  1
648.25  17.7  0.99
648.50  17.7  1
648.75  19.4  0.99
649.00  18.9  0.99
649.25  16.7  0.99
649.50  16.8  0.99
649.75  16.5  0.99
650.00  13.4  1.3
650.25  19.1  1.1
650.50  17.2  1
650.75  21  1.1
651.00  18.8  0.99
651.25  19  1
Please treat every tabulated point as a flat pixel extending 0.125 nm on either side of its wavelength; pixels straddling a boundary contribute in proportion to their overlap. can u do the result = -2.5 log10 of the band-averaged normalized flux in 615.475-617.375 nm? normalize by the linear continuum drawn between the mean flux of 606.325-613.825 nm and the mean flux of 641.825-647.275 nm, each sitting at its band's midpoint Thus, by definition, 0.39 mag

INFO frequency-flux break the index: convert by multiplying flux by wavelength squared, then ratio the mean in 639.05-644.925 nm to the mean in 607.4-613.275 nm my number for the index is 1.22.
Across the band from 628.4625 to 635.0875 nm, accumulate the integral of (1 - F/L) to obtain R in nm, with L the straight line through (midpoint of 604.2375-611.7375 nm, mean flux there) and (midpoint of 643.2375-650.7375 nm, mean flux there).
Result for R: 0.82 nm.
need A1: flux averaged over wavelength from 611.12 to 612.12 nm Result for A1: 15.3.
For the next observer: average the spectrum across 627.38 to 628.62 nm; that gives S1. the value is 11.7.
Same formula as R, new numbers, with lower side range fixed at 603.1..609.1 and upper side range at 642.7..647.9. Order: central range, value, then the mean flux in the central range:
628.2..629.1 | 0.143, 13.4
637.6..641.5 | 0.432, 14.9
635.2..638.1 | 0.348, 14.5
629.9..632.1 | 0.300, 13.9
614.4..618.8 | 0.931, 11.7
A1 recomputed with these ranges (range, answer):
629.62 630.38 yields 13.7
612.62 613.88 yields 14.5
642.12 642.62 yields 15.9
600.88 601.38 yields 12.5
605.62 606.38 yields 13.7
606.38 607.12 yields 13.8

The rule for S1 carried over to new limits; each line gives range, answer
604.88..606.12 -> 13.2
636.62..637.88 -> 14.9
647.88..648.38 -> 17.9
